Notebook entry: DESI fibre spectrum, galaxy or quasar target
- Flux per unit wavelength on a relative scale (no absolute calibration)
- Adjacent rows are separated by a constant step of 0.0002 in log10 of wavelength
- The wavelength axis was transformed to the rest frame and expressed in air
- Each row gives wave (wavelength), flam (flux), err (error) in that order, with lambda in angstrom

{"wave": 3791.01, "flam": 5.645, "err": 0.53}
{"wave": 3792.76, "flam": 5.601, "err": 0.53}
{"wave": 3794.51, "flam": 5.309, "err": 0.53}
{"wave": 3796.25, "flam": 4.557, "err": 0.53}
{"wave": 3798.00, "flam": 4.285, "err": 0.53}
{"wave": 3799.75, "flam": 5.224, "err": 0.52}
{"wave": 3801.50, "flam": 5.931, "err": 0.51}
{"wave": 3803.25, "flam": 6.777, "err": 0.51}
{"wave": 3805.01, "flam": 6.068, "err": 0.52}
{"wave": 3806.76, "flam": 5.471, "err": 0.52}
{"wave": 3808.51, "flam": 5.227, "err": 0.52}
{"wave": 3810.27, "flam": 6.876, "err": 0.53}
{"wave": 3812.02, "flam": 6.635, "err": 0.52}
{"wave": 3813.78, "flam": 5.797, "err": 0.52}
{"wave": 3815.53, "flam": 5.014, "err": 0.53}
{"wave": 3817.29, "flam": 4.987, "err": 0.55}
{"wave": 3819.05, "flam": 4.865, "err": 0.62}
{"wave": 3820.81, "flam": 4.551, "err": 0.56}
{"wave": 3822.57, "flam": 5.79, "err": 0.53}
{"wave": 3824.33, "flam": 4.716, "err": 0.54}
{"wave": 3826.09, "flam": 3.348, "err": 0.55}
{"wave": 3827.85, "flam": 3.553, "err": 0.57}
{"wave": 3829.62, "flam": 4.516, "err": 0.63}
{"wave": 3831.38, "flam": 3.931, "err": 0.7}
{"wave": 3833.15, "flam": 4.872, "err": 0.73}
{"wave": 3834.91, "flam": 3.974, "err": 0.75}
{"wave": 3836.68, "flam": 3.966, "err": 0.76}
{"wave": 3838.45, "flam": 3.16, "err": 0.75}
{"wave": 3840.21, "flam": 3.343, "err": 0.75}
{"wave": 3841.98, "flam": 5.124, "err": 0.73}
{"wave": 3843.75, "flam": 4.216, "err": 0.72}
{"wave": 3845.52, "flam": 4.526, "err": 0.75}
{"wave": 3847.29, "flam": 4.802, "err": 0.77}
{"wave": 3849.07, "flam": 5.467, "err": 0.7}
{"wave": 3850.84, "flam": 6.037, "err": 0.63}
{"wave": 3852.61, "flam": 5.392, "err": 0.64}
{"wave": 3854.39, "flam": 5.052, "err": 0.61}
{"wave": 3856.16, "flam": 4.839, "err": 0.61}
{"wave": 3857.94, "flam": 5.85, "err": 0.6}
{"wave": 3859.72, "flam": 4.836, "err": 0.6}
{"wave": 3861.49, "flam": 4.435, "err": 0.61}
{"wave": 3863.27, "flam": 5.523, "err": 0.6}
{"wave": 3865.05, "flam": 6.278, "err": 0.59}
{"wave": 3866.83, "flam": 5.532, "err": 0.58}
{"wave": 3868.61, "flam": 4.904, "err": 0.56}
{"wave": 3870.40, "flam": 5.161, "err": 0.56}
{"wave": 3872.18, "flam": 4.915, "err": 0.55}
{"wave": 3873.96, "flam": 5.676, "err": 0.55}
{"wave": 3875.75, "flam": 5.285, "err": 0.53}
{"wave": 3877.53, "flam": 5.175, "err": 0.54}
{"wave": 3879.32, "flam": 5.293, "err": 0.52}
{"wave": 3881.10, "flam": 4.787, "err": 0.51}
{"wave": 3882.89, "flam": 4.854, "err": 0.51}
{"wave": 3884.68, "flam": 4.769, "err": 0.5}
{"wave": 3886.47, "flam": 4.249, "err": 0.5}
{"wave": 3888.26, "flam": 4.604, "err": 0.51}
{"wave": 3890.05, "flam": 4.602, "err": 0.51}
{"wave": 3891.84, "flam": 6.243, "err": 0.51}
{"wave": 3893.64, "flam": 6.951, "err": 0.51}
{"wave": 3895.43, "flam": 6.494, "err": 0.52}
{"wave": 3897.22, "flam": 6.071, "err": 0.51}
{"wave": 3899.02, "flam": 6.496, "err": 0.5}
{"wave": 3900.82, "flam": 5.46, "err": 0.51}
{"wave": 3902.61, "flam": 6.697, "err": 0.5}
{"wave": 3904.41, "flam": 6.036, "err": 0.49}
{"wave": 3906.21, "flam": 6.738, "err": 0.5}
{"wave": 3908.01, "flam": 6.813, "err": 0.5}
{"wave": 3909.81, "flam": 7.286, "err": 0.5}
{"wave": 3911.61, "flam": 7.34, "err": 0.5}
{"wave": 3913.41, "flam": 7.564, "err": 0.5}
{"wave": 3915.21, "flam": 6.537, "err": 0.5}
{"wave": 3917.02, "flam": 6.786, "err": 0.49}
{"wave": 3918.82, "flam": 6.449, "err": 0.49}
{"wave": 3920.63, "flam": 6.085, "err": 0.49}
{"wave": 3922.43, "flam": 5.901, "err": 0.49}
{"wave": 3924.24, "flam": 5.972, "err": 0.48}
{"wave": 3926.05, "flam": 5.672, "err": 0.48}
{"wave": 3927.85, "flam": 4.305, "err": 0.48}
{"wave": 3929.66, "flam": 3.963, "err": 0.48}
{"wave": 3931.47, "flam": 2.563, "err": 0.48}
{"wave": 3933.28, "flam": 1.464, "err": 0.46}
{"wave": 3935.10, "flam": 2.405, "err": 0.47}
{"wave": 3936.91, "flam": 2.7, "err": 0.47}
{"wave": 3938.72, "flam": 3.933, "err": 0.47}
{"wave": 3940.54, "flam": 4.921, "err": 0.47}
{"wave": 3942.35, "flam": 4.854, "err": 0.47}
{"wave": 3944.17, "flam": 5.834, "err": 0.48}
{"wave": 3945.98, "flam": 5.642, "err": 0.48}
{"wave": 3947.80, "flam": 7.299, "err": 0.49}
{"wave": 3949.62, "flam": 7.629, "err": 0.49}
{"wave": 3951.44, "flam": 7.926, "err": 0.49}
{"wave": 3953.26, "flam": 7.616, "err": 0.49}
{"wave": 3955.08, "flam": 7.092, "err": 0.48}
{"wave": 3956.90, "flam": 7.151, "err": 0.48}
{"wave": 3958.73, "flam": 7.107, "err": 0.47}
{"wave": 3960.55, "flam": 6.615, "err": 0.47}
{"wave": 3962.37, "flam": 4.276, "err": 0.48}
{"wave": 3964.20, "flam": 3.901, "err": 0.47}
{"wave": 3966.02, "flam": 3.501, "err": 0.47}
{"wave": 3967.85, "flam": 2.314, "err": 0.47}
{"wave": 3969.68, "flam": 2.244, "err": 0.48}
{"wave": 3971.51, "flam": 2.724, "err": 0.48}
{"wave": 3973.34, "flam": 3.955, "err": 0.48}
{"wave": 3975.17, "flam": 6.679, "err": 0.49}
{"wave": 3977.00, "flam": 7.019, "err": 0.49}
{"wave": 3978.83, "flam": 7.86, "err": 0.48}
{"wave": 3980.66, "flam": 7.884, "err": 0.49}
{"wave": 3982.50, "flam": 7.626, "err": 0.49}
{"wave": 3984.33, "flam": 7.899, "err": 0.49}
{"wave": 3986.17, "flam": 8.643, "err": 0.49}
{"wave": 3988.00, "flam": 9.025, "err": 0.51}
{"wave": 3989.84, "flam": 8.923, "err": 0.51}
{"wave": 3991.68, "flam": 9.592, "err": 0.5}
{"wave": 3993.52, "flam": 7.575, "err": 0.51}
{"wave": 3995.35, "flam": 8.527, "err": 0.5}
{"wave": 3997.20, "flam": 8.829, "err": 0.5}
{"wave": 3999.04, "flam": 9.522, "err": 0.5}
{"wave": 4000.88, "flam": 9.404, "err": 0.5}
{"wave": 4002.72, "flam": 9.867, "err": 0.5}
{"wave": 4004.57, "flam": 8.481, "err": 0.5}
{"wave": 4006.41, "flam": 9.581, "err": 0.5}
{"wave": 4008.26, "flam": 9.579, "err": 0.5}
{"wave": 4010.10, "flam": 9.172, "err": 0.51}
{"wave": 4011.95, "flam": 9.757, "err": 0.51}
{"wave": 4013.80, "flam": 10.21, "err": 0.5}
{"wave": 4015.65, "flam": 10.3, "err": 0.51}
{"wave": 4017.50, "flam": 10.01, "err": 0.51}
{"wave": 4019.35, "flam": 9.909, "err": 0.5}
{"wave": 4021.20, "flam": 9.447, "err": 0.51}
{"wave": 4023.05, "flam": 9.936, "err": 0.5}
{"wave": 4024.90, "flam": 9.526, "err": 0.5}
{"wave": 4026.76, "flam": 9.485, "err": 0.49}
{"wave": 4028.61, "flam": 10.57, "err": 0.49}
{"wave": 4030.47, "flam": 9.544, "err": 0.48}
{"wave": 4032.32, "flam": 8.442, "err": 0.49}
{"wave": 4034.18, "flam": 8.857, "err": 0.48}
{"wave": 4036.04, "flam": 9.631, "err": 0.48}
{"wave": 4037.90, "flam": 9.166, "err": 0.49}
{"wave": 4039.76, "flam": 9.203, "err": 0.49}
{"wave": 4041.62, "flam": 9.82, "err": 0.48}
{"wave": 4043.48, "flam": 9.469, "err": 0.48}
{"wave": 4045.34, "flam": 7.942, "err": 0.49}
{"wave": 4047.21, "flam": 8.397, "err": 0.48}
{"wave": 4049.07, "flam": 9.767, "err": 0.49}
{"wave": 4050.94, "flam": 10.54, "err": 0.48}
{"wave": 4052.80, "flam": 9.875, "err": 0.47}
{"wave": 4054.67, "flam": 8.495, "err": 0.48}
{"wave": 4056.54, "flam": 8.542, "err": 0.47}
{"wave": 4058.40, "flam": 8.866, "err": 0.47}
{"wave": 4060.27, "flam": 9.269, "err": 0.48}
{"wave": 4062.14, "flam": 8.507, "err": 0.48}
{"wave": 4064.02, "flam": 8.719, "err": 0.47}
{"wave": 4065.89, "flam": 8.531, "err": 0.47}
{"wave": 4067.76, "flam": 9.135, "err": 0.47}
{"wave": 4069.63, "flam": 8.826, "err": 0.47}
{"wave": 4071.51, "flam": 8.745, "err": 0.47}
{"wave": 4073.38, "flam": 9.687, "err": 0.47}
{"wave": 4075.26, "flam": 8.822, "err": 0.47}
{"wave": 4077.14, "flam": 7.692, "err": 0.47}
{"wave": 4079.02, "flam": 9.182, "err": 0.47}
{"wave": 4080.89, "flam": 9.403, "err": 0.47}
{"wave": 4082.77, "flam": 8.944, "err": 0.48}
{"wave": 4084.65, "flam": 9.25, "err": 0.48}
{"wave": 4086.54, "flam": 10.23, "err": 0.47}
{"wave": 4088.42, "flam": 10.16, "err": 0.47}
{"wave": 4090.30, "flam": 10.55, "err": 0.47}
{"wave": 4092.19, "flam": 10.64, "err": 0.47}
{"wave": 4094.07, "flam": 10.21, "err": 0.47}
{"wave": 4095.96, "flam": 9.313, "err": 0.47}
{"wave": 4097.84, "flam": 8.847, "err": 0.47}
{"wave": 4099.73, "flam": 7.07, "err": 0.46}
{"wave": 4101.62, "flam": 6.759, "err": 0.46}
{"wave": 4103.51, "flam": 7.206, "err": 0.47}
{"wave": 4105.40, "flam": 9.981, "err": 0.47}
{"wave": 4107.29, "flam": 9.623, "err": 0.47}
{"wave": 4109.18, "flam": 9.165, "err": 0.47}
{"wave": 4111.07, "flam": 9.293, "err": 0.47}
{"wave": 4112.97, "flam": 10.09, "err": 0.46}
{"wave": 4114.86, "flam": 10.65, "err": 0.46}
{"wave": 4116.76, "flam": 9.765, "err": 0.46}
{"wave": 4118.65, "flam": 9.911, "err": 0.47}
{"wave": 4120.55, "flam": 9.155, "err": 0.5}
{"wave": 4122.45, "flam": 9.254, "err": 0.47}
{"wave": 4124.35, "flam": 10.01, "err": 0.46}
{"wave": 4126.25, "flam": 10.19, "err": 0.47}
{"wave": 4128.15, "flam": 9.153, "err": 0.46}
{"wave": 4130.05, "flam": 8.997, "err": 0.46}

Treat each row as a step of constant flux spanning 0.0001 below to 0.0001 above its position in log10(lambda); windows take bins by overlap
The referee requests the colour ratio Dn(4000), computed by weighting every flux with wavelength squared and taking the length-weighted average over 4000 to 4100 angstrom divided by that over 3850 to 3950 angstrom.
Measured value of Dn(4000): 1.9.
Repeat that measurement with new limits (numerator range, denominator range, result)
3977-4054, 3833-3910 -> 1.87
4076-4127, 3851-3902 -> 1.95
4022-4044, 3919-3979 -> 1.93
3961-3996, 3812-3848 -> 1.52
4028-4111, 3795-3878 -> 2.04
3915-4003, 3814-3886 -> 1.35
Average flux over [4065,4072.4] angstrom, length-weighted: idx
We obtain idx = 8.81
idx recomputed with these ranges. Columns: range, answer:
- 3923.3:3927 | 5.8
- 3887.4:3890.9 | 4.6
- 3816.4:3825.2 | 4.98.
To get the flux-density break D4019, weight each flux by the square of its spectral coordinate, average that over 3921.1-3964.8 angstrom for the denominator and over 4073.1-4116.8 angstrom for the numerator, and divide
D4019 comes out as 1.88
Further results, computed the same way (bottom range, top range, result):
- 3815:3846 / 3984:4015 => 2.29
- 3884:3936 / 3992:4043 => 1.78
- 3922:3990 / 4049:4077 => 1.71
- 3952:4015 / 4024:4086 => 1.28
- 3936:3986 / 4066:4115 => 1.70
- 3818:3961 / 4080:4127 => 1.96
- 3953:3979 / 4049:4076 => 1.83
